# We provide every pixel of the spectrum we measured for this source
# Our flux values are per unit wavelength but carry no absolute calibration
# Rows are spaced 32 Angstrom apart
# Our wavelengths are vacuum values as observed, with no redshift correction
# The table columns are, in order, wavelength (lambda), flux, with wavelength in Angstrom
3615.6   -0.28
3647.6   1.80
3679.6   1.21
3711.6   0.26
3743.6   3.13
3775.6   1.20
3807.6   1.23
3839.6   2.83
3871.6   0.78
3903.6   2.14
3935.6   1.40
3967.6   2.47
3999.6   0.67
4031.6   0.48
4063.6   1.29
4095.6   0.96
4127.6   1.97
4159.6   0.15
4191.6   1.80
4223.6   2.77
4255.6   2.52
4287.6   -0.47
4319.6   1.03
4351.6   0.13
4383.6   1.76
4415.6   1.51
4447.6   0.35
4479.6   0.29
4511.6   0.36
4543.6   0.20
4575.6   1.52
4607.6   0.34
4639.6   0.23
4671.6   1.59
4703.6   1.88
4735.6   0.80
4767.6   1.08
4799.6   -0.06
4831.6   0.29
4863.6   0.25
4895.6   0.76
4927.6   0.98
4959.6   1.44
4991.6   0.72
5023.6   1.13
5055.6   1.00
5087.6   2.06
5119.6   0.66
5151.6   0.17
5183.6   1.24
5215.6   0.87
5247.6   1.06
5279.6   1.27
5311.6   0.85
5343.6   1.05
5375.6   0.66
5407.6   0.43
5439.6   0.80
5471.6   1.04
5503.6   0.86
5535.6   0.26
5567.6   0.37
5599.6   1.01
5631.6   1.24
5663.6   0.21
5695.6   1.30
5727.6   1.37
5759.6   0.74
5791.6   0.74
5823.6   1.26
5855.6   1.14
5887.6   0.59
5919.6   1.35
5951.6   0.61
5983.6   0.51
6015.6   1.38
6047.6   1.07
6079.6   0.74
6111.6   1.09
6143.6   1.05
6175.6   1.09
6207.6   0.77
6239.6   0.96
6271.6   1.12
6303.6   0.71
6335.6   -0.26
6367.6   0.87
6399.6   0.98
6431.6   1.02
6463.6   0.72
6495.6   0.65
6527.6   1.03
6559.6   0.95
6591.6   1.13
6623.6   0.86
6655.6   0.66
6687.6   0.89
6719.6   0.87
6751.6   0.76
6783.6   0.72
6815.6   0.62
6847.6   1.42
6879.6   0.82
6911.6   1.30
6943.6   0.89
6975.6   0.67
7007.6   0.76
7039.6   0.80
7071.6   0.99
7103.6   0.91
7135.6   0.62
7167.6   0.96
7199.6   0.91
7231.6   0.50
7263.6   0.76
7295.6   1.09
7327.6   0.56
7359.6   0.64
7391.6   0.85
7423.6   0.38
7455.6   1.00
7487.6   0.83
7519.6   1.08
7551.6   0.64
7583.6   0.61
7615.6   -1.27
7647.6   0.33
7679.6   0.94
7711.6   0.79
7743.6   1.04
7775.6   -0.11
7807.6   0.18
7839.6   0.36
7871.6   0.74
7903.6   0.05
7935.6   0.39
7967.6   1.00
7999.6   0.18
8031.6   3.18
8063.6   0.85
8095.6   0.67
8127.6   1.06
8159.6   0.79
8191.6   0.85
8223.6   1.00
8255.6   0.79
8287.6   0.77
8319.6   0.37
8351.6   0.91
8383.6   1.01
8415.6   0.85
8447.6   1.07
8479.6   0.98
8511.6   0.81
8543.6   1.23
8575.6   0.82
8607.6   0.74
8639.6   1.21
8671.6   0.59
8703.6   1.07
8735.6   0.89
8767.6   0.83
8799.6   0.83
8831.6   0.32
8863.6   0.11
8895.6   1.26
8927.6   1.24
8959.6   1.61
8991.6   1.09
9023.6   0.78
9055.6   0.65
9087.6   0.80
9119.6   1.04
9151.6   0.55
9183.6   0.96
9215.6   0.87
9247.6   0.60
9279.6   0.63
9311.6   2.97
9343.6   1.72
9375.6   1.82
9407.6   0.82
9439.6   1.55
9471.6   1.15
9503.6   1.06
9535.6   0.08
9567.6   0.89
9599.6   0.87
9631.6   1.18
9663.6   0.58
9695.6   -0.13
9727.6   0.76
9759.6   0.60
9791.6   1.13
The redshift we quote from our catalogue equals 1.15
